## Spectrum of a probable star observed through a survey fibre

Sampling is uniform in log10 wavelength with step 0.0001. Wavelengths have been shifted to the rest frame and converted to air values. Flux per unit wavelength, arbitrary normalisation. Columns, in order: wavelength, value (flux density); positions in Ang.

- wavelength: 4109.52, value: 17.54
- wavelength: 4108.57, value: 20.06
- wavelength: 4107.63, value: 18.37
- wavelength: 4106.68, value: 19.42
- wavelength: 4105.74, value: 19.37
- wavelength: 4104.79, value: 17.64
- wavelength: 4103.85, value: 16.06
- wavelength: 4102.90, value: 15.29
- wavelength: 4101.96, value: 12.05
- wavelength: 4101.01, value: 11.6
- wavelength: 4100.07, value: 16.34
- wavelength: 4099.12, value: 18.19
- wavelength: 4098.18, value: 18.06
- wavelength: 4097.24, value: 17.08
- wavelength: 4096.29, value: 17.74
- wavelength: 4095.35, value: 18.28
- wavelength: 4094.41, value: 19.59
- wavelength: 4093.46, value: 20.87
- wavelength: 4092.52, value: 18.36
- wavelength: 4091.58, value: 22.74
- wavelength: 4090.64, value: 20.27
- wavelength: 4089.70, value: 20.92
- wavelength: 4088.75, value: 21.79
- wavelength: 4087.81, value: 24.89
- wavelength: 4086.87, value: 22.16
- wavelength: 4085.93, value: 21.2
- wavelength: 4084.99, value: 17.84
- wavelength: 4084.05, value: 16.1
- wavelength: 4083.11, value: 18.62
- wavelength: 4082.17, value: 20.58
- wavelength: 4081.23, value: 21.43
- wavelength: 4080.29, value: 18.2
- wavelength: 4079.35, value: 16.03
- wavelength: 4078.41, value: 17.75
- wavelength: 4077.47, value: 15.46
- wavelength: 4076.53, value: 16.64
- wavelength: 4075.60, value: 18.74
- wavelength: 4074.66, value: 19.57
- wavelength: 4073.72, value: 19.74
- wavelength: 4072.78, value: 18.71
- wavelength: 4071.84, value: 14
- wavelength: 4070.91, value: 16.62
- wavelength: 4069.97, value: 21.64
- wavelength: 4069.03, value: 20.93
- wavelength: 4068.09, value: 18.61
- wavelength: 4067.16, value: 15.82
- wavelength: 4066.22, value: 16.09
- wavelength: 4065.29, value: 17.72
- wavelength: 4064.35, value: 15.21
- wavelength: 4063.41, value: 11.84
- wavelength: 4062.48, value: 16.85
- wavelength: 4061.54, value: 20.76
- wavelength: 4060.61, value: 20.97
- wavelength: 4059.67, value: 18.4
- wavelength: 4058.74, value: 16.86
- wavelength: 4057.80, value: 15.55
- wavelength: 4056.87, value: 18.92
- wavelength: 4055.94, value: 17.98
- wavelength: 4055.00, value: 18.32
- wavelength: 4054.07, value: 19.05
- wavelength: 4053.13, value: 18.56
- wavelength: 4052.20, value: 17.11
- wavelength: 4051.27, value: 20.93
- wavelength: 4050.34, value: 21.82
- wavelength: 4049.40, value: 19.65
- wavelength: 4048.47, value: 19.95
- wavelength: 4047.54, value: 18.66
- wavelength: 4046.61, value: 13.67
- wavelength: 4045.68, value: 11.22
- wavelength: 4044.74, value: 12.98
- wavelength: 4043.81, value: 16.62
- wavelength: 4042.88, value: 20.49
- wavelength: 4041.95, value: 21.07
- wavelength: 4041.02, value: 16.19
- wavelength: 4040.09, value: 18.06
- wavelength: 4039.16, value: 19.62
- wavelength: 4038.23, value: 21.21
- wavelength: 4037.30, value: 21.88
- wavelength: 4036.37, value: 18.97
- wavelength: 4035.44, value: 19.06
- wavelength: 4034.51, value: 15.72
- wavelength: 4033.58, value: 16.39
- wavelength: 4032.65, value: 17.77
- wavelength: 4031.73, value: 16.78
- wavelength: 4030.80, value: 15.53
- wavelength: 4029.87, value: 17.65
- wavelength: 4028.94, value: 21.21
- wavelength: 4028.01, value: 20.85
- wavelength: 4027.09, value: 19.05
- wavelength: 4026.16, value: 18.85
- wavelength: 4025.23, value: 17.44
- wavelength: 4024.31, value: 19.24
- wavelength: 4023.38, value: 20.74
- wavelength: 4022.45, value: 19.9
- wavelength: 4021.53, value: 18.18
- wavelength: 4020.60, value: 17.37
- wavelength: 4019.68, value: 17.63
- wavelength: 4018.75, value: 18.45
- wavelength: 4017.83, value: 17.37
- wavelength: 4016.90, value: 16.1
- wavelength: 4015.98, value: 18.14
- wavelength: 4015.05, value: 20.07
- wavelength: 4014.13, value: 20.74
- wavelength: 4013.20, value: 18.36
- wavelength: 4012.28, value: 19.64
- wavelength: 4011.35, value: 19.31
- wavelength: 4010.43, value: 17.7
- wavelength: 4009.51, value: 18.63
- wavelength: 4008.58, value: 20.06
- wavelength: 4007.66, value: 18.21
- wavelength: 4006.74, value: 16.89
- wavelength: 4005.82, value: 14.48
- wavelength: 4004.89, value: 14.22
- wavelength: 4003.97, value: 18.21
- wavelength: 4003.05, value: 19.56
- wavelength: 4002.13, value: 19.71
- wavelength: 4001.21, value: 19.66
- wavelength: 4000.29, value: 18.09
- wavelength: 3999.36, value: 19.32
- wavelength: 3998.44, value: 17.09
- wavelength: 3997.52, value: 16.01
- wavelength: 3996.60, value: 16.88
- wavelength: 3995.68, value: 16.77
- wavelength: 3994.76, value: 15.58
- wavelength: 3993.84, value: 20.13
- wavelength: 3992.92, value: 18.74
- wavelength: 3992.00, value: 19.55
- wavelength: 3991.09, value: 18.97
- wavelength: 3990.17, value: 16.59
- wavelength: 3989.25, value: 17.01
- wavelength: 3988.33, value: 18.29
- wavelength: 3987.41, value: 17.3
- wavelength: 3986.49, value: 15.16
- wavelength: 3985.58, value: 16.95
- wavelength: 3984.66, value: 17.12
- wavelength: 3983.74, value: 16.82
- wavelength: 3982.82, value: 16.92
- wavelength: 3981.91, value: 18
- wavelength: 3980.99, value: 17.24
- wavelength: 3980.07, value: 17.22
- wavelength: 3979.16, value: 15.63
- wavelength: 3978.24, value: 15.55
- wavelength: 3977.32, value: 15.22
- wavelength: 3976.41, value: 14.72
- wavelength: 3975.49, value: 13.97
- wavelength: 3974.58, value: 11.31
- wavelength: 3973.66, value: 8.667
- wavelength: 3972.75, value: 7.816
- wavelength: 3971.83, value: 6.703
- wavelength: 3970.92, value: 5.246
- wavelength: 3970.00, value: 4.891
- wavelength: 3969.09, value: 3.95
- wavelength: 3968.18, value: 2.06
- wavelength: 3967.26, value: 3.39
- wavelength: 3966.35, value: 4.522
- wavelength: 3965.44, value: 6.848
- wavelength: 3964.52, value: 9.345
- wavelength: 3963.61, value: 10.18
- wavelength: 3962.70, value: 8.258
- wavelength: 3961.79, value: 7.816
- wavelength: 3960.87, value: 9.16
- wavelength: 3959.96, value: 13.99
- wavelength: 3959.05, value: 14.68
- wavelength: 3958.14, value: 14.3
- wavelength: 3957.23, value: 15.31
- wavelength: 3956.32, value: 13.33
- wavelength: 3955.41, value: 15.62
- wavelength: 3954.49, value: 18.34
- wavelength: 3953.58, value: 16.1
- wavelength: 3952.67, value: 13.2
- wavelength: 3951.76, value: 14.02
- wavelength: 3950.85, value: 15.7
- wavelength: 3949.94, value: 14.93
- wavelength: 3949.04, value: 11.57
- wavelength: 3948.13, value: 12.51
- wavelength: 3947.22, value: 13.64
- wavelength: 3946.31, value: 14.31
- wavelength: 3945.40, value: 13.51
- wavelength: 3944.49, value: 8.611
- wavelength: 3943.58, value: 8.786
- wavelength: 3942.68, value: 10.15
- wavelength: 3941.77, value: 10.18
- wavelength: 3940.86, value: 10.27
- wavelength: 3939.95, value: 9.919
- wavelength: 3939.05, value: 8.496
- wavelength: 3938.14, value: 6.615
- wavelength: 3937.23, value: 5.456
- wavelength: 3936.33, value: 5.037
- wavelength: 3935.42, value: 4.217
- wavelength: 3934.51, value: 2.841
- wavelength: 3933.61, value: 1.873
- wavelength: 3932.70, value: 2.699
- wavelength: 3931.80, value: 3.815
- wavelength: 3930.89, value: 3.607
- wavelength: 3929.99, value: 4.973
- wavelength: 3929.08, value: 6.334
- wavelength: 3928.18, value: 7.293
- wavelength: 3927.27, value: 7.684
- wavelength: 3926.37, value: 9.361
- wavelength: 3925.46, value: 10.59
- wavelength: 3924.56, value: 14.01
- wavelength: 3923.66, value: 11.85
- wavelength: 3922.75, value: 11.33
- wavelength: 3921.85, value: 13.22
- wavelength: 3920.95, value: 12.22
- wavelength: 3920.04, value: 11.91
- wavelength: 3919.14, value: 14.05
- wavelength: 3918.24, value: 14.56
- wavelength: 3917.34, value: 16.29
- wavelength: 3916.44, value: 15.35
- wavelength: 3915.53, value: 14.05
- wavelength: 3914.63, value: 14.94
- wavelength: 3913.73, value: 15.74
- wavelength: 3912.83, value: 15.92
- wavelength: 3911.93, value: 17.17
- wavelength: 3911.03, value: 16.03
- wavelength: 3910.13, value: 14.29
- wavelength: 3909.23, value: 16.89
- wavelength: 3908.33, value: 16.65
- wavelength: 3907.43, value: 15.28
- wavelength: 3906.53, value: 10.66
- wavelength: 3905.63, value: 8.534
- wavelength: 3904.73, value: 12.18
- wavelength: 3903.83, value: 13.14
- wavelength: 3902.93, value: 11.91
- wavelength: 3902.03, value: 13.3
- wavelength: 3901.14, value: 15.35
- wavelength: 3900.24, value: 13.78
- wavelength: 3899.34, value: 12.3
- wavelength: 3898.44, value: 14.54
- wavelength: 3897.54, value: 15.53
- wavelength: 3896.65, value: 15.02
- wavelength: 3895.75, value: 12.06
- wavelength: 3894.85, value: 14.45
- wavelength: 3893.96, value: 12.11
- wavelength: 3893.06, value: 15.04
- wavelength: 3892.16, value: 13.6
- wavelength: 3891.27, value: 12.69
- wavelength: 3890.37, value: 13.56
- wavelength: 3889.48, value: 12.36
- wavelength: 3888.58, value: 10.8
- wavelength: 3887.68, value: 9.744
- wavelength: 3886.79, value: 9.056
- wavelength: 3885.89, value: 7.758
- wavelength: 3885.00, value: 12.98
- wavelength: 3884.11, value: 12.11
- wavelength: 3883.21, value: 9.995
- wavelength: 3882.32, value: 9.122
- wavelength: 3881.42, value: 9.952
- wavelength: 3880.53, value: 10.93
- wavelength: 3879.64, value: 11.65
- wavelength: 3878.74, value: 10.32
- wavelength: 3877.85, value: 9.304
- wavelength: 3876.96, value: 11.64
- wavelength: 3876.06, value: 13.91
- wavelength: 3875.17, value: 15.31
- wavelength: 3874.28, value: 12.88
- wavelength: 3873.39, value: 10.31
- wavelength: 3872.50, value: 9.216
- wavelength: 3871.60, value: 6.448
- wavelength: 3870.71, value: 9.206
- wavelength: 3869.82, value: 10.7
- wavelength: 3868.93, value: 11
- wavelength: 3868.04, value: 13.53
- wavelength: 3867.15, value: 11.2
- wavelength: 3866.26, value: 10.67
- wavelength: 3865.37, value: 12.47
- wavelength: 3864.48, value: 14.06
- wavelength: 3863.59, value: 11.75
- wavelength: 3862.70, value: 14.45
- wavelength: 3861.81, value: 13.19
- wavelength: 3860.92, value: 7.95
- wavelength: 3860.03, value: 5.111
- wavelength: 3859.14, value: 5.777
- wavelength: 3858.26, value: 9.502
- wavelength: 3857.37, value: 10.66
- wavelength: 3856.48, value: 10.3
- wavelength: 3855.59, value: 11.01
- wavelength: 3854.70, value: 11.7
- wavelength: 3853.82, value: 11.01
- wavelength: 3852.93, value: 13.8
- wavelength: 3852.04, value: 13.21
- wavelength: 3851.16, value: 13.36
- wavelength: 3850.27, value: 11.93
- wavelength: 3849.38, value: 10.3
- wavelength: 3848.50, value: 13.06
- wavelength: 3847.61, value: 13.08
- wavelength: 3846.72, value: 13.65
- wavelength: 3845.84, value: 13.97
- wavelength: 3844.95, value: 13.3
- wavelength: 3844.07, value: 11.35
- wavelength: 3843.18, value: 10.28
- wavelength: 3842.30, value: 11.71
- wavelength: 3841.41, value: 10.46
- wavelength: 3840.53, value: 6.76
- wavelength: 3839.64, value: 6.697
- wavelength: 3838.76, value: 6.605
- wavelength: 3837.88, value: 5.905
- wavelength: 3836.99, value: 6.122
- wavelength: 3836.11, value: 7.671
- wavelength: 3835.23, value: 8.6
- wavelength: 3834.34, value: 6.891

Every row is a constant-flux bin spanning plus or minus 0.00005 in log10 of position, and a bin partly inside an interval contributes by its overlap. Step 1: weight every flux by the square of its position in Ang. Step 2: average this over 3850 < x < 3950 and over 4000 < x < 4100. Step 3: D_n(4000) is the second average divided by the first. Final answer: 1.76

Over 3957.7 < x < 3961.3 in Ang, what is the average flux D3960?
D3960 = 13.1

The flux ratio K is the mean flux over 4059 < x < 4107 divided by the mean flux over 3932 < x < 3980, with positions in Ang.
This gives 1.8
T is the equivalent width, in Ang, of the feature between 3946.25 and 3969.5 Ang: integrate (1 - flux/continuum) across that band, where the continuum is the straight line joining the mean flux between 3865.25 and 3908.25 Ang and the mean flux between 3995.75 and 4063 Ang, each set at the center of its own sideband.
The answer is 5.6 Ang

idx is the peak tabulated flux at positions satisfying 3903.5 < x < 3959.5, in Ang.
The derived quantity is 18.34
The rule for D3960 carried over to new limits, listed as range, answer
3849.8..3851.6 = 12.6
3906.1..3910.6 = 14.8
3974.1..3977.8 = 13.8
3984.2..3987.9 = 16.6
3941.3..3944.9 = 9.45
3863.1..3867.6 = 12.1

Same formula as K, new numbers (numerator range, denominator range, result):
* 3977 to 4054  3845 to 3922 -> 1.46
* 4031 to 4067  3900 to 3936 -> 1.57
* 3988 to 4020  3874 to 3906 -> 1.48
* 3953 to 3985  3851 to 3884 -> 1.07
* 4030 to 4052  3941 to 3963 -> 1.40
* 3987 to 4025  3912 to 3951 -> 1.77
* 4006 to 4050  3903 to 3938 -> 1.69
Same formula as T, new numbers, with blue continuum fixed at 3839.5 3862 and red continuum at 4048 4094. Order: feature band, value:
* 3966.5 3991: 4.30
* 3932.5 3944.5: 6.19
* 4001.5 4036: -2.80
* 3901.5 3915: -1.25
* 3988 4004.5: -2.06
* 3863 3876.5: 0.06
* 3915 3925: -0.13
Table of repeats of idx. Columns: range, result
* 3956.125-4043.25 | 21.88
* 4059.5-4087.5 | 22.16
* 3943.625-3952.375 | 15.7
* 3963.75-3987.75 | 18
